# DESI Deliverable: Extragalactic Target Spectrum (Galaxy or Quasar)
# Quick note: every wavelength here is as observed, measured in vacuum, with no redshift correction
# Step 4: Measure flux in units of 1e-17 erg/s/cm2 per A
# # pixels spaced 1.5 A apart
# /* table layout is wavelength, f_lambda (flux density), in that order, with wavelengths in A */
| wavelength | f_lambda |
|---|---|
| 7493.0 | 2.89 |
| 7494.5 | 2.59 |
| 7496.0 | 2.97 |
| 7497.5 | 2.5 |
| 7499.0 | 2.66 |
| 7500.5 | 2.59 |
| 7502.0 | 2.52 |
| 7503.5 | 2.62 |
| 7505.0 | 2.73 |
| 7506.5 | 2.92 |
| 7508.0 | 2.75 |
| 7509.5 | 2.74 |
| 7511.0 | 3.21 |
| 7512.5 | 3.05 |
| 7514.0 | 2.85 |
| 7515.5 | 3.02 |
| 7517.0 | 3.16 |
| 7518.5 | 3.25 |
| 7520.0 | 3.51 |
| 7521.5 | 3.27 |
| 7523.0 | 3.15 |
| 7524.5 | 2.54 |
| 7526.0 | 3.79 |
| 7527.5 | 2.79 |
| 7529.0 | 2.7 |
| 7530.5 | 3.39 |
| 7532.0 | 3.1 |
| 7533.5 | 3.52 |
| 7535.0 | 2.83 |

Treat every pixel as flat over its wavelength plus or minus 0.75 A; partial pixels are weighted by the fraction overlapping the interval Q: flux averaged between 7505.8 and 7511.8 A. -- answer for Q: 2.91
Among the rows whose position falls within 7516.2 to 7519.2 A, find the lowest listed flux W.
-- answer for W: 3.16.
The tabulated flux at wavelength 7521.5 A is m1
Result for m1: 3.27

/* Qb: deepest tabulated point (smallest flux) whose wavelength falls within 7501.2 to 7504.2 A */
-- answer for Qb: 2.52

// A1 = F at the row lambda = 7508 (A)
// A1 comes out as 2.75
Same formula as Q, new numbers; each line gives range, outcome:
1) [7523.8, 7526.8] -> 3.17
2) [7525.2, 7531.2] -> 3.16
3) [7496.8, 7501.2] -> 2.58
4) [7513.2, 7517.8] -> 3.01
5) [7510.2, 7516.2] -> 3.03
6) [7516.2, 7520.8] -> 3.3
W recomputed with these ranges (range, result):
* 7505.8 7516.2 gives 2.74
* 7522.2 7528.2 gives 2.54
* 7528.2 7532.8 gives 2.7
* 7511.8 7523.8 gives 2.85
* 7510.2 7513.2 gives 3.05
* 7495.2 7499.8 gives 2.5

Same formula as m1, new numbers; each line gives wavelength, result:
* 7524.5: 2.54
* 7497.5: 2.5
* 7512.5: 3.05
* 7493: 2.89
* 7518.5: 3.25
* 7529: 2.7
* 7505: 2.73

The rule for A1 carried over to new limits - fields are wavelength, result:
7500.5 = 2.59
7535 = 2.83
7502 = 2.52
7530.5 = 3.39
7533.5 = 3.52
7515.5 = 3.02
